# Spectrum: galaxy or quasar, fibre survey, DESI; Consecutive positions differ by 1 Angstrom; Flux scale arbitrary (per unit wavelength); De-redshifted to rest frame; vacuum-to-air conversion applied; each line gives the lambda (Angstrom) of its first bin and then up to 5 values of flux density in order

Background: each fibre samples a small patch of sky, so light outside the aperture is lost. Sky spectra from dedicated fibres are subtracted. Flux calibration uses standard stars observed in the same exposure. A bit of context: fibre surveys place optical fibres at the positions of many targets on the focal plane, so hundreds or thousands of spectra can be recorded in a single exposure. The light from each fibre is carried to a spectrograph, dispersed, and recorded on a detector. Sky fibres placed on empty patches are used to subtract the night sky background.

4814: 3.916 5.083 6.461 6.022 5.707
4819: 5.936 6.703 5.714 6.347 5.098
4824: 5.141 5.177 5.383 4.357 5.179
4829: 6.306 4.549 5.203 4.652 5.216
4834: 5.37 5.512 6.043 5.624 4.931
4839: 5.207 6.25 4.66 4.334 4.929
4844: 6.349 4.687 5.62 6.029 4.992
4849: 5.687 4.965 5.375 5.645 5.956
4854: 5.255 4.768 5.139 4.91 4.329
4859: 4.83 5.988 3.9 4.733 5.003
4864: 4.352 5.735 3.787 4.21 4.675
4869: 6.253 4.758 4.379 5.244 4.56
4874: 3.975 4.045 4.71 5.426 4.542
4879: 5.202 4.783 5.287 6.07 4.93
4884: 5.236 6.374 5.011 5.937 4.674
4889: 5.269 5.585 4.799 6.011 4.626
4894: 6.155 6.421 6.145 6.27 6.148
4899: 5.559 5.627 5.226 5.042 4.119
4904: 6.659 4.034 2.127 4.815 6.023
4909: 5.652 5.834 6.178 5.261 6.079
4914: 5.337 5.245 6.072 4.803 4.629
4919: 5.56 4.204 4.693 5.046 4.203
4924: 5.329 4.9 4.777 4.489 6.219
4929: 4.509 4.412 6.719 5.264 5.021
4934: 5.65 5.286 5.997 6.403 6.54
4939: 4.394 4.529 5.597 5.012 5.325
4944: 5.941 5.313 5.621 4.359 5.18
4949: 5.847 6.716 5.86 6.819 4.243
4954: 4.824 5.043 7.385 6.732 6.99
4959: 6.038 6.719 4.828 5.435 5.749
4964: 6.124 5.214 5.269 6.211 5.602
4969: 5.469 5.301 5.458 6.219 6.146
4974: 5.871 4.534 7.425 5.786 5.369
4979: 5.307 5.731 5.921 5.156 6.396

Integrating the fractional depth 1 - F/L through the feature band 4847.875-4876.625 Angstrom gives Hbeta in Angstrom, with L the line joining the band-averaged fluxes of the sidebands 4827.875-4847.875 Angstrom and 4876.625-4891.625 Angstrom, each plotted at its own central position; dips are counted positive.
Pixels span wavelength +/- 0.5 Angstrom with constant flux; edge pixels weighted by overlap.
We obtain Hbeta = 2.2 Angstrom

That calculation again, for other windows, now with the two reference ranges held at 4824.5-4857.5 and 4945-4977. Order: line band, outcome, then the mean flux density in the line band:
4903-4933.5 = 2.6 Angstrom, 5.12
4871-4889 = 1.3 Angstrom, 5.05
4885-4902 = -0.3 Angstrom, 5.6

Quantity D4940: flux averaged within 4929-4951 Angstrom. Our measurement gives 5.47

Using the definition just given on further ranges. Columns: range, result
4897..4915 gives 5.3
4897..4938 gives 5.26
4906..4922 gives 5.25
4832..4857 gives 5.33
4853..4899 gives 5.13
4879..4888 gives 5.4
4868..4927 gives 5.19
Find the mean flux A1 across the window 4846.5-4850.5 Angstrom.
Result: 5.42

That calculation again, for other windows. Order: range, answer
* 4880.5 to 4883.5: 5.43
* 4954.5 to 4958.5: 6.54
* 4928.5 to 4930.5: 4.46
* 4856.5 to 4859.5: 4.69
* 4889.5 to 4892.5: 5.46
